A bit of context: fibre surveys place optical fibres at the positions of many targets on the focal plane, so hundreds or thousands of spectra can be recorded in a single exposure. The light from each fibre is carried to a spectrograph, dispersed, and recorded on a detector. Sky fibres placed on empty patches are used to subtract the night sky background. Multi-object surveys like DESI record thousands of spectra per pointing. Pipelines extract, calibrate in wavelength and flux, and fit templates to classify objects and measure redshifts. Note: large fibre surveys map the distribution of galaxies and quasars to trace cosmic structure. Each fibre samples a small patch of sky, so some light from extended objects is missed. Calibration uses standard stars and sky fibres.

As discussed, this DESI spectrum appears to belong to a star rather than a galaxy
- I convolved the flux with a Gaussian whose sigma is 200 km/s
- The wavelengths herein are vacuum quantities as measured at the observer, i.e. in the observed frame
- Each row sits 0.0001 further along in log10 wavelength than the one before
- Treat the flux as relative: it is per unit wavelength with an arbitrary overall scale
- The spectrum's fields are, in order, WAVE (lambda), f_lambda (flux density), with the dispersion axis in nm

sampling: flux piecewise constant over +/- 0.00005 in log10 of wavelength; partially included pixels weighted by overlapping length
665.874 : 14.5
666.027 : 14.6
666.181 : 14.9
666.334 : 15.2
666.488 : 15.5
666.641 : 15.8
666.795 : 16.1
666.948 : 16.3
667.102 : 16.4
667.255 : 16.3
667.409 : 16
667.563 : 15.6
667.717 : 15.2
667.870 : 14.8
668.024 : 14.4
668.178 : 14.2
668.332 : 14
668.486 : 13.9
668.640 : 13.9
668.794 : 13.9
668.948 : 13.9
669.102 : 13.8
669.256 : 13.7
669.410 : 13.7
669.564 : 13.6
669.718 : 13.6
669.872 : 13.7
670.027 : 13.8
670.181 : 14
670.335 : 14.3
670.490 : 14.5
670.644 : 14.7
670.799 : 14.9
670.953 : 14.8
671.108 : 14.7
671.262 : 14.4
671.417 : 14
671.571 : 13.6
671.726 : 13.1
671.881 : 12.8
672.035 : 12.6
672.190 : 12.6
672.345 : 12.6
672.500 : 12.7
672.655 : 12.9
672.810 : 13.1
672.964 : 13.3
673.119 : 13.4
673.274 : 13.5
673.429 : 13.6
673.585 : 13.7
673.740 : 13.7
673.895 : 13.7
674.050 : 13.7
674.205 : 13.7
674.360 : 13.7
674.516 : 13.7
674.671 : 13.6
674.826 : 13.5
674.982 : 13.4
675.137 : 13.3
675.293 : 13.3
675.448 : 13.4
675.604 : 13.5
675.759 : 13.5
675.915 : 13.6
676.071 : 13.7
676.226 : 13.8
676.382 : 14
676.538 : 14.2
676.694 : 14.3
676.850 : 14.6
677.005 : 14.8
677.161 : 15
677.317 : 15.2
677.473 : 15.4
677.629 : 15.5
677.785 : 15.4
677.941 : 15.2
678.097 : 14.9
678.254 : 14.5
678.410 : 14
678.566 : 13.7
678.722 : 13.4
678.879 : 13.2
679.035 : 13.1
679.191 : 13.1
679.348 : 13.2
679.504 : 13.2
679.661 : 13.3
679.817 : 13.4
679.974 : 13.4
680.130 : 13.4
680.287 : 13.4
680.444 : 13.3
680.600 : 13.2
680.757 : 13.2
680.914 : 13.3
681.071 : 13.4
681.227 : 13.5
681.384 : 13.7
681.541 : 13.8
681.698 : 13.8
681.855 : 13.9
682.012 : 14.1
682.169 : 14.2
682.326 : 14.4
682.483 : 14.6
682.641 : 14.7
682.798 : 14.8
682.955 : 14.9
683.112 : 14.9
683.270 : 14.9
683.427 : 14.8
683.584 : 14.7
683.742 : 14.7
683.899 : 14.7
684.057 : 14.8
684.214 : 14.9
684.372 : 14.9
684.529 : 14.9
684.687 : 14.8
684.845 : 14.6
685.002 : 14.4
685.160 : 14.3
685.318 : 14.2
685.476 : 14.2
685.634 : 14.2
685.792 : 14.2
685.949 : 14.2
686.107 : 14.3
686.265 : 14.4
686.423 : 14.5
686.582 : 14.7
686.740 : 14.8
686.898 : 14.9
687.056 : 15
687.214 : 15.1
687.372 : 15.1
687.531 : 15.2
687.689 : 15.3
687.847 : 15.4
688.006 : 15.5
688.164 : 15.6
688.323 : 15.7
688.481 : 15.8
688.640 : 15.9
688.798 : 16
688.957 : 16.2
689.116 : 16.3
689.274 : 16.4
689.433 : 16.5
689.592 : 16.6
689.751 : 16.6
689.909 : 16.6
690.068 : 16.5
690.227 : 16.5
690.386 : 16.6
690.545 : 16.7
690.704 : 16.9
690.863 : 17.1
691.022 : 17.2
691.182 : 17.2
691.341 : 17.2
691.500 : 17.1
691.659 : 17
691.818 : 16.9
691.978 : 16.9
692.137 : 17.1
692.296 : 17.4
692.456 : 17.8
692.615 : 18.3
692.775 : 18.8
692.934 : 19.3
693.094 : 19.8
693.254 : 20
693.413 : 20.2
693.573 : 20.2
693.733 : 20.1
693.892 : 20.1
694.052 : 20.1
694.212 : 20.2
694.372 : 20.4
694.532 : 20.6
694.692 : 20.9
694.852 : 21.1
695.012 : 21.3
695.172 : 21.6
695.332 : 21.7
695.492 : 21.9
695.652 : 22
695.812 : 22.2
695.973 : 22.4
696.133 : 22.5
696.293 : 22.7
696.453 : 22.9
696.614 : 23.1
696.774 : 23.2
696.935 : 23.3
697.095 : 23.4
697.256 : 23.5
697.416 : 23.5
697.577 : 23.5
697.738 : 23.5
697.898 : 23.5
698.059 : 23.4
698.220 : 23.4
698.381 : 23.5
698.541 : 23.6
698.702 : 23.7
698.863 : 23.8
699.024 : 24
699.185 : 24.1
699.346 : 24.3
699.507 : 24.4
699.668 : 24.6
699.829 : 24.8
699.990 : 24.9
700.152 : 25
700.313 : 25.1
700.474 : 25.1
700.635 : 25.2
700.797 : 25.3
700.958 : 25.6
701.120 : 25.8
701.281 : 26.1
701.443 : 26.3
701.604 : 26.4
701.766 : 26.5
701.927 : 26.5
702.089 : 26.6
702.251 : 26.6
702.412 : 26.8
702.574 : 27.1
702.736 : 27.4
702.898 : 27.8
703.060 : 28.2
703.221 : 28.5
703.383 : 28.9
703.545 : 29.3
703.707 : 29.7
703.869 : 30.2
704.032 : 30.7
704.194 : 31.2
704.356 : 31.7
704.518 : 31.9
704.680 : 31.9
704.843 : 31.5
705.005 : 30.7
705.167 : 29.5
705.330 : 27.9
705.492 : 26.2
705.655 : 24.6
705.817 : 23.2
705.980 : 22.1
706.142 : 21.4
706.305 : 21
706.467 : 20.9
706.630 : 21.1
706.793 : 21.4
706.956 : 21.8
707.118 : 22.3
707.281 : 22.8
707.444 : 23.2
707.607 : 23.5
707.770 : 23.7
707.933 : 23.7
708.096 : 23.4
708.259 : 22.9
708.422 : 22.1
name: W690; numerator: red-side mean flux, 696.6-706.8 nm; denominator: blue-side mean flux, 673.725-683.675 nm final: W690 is 1.8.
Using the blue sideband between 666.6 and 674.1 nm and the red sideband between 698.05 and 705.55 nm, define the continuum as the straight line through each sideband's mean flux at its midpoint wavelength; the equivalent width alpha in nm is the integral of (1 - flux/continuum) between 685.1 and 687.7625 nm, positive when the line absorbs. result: 0.78 nm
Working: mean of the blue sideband 14.1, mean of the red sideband 26.9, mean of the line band 14.6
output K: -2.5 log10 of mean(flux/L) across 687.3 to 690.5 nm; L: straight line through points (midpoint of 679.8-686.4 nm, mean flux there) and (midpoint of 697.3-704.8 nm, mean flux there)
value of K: 0.13 mag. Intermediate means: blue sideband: 14.2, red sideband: 26.3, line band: 16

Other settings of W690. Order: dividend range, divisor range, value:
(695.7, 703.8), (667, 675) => 1.79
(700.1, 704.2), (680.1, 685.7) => 1.91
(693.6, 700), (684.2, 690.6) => 1.48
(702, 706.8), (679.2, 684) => 1.96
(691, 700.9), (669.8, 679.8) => 1.57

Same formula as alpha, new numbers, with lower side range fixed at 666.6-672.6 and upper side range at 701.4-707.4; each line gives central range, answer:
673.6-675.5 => 0.292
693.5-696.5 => 0.264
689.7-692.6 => 0.656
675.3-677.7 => 0.354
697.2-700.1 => 0.087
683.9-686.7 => 0.755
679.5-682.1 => 0.678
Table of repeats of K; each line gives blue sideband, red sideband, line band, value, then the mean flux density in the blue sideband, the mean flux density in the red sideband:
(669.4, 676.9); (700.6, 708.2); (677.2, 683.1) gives 0.18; 13.7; 26.2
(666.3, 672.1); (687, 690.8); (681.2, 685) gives 0.08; 14.5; 16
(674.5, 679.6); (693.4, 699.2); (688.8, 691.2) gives 0.18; 14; 22.3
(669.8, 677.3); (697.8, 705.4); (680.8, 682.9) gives 0.25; 13.7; 26.8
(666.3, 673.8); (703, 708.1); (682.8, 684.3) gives 0.26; 14.2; 26.2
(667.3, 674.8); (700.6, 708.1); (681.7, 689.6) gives 0.28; 13.9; 26.3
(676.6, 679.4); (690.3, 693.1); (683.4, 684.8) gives 0.07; 14.4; 17.5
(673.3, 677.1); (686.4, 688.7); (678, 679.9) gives 0.05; 13.8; 15.2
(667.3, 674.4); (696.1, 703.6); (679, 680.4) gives 0.29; 13.9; 25.1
